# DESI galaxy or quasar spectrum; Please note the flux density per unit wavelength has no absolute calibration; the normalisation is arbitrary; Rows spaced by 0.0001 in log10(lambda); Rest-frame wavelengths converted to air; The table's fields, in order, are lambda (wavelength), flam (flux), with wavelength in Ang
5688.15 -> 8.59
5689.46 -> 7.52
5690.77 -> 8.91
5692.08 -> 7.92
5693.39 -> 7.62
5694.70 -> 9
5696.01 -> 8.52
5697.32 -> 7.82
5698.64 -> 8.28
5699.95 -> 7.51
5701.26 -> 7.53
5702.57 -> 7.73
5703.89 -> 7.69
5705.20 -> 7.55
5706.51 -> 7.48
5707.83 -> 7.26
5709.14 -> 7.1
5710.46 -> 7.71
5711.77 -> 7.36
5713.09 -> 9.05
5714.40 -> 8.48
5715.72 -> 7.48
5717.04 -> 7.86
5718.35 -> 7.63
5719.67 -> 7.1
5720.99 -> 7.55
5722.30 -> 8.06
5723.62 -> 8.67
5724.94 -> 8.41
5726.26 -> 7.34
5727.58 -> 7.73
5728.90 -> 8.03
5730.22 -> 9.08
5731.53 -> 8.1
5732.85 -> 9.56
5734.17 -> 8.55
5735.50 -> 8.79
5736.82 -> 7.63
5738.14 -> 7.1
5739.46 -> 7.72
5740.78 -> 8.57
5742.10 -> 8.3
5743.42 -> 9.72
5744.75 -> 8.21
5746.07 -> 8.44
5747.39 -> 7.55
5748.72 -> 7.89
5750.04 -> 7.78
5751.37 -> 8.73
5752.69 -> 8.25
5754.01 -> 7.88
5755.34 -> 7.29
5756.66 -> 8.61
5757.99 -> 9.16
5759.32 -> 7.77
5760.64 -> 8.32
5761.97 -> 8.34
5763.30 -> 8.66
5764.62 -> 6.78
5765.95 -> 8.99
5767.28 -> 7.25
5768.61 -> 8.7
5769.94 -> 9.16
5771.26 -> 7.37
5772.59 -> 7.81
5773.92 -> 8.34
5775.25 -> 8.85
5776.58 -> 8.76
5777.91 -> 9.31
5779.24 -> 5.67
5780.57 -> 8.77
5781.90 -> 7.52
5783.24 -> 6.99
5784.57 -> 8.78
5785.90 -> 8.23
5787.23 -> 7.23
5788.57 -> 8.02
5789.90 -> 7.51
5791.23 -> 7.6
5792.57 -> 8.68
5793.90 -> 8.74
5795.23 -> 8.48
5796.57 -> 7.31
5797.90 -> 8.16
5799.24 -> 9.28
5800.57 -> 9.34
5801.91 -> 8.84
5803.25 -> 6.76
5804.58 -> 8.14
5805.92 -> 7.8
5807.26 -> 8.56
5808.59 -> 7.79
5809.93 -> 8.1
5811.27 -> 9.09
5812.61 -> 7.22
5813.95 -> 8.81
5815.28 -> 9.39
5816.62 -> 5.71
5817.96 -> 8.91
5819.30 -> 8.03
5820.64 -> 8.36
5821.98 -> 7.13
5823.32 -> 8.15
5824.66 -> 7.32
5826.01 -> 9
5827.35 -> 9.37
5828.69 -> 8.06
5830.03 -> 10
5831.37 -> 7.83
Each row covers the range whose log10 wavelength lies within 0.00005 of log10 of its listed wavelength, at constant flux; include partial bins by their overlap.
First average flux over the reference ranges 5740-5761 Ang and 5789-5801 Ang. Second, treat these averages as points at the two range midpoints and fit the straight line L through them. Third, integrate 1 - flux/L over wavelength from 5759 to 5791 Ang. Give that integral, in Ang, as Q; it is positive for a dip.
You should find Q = 1.0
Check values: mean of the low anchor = 8.28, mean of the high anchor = 8.32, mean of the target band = 8.05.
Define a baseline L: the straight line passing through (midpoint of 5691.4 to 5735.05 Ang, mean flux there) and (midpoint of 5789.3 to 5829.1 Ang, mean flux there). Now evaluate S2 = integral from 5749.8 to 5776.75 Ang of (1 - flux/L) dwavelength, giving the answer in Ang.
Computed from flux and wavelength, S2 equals -0.5 Ang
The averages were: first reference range 7.97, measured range 8.23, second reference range 8.19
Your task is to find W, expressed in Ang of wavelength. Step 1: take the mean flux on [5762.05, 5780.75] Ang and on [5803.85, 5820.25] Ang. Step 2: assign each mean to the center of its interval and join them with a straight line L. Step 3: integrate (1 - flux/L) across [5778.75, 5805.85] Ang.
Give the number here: 0.4 Ang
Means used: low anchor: 8.16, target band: 8.01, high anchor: 8.13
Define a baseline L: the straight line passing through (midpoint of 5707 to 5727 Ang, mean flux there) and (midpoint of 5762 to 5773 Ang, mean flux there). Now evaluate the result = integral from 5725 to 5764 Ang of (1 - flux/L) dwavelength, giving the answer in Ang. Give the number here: -1.4 Ang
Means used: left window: 7.8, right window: 8.11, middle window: 8.25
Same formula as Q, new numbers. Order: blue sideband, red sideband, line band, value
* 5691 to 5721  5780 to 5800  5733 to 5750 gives -0.6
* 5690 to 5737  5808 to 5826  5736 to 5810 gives -1.1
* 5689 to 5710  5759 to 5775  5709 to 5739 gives -0.3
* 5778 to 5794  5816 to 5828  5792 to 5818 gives -1.0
